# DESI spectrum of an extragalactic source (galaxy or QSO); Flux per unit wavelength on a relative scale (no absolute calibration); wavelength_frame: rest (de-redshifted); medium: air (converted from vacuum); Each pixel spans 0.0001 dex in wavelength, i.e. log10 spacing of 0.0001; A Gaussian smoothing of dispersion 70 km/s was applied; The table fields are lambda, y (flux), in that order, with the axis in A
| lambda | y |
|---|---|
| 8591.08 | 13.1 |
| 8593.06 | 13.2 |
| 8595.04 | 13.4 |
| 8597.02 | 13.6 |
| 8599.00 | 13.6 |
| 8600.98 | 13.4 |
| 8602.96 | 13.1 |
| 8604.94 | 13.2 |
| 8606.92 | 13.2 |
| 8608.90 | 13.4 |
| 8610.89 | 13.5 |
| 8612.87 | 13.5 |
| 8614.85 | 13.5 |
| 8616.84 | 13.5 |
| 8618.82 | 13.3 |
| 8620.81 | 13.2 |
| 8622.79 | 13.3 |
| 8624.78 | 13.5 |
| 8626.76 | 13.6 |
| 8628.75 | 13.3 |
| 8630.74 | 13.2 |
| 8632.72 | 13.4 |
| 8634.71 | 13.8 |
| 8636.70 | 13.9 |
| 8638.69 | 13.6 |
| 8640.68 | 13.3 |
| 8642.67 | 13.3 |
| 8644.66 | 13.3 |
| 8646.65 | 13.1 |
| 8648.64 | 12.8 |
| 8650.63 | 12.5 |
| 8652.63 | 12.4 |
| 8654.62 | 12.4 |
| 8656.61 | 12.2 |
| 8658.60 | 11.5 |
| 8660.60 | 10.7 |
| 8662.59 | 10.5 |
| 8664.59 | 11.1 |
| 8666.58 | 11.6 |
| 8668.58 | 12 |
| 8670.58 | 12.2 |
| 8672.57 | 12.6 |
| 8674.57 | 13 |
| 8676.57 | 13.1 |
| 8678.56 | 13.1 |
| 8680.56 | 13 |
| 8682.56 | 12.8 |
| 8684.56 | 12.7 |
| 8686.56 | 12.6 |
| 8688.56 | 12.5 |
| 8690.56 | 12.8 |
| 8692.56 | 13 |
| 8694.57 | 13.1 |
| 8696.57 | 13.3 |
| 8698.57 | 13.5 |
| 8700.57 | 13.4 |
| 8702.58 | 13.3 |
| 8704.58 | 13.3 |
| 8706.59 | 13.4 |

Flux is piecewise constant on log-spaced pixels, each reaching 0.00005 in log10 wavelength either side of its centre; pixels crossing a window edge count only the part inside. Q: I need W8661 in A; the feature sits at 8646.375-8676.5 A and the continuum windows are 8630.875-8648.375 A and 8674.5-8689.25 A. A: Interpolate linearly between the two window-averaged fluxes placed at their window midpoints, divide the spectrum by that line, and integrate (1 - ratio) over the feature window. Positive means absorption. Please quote 2.48 A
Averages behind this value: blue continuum 13.4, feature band 12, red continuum 12.9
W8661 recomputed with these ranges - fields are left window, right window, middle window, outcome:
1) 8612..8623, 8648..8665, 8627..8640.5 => -0.9 A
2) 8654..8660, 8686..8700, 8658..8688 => 0.6 A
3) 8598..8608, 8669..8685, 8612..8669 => 1.1 A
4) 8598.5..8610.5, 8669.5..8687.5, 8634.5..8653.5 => -0.2 A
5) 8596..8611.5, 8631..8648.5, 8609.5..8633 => 0.0 A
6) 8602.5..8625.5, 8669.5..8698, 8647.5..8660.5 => 0.9 A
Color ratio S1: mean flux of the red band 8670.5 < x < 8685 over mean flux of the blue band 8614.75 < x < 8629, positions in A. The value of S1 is 0.96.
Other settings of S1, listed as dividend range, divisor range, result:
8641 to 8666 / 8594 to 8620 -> 0.91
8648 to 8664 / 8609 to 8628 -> 0.88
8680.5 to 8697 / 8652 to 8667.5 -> 1.11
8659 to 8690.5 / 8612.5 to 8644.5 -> 0.91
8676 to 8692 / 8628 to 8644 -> 0.95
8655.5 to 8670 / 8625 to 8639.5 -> 0.84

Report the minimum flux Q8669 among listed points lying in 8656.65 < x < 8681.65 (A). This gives 10.5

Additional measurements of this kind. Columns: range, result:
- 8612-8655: 12.4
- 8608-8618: 13.4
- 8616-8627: 13.2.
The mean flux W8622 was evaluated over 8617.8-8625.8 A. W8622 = 13.3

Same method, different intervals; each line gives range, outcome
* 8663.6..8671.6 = 11.7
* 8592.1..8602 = 13.4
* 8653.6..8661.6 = 11.7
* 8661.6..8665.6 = 10.8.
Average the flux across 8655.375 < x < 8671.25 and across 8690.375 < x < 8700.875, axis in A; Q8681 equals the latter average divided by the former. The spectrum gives 1.2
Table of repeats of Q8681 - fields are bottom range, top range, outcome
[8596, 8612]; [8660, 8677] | 0.89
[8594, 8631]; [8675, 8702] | 0.97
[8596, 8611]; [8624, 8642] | 1.01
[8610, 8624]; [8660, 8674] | 0.87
